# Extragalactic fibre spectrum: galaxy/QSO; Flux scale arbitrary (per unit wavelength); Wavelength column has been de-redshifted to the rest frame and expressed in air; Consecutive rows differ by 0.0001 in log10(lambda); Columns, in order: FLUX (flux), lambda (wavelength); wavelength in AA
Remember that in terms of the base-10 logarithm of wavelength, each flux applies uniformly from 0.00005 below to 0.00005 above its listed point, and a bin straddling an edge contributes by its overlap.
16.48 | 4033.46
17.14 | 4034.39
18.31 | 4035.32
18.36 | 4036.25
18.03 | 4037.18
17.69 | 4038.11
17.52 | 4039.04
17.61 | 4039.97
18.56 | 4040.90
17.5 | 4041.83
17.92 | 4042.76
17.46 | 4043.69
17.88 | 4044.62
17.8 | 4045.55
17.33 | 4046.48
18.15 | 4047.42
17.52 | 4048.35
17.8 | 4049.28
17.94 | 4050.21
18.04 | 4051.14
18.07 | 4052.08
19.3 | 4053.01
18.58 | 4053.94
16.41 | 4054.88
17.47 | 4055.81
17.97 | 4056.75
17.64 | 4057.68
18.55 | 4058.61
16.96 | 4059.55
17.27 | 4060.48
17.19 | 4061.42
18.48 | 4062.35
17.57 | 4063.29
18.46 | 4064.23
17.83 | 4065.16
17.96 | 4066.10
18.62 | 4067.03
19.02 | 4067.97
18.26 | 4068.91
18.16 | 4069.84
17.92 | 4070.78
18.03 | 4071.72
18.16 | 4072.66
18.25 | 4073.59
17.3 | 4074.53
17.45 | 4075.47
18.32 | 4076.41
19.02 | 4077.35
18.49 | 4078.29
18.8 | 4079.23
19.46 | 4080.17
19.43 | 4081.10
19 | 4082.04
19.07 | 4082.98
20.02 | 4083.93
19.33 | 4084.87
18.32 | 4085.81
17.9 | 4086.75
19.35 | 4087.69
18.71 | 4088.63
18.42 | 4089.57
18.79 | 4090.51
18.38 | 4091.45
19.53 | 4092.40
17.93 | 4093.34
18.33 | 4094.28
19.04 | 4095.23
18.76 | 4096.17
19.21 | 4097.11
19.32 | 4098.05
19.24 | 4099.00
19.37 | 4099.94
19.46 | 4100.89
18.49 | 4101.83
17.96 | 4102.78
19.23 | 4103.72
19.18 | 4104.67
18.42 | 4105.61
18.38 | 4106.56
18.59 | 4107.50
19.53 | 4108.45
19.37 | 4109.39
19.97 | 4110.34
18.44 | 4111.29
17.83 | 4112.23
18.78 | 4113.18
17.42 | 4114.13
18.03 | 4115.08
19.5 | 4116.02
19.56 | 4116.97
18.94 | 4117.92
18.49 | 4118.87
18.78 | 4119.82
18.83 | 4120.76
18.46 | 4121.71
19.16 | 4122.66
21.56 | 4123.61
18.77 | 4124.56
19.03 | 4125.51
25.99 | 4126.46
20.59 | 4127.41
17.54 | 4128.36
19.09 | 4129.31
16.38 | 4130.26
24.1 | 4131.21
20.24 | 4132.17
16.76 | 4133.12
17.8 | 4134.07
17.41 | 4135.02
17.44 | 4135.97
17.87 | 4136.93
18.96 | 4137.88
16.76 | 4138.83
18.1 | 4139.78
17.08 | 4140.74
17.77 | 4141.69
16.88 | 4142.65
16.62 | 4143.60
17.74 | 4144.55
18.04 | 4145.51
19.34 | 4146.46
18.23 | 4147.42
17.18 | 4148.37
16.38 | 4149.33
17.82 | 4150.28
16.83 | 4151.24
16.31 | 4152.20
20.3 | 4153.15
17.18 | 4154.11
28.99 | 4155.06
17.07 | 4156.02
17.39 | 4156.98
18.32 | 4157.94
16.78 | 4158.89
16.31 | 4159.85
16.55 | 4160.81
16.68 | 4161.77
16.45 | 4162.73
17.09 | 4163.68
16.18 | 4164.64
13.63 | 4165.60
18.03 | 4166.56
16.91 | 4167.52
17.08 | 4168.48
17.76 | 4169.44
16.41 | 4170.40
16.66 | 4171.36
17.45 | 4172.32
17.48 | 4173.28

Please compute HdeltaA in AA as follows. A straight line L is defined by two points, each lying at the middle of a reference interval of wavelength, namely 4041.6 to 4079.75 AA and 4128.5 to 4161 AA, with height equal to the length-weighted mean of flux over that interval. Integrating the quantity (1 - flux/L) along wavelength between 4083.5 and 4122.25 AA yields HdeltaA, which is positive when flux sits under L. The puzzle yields -1.6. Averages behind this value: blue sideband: 18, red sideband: 18.1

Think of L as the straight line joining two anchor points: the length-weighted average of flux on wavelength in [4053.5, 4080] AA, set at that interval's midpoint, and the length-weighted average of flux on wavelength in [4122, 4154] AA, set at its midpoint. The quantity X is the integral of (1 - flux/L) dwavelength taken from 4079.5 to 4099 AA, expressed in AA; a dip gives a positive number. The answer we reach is -0.8 AA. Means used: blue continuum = 18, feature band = 18.9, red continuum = 18.5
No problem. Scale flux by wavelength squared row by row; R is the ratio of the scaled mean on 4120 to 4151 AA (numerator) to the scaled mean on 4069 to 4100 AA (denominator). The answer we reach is 1.0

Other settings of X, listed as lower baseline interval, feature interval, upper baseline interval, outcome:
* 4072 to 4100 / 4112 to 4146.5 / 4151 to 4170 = -1.16 AA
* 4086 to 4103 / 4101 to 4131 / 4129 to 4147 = -1.04 AA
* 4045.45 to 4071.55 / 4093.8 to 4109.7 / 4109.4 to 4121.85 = -0.34 AA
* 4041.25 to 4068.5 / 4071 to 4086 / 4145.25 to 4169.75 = -0.69 AA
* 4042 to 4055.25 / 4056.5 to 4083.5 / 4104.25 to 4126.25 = 0.01 AA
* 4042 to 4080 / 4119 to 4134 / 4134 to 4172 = -1.63 AA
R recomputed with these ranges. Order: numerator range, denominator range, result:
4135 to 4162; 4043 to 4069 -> 1.05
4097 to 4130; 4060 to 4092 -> 1.06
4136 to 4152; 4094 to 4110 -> 0.95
